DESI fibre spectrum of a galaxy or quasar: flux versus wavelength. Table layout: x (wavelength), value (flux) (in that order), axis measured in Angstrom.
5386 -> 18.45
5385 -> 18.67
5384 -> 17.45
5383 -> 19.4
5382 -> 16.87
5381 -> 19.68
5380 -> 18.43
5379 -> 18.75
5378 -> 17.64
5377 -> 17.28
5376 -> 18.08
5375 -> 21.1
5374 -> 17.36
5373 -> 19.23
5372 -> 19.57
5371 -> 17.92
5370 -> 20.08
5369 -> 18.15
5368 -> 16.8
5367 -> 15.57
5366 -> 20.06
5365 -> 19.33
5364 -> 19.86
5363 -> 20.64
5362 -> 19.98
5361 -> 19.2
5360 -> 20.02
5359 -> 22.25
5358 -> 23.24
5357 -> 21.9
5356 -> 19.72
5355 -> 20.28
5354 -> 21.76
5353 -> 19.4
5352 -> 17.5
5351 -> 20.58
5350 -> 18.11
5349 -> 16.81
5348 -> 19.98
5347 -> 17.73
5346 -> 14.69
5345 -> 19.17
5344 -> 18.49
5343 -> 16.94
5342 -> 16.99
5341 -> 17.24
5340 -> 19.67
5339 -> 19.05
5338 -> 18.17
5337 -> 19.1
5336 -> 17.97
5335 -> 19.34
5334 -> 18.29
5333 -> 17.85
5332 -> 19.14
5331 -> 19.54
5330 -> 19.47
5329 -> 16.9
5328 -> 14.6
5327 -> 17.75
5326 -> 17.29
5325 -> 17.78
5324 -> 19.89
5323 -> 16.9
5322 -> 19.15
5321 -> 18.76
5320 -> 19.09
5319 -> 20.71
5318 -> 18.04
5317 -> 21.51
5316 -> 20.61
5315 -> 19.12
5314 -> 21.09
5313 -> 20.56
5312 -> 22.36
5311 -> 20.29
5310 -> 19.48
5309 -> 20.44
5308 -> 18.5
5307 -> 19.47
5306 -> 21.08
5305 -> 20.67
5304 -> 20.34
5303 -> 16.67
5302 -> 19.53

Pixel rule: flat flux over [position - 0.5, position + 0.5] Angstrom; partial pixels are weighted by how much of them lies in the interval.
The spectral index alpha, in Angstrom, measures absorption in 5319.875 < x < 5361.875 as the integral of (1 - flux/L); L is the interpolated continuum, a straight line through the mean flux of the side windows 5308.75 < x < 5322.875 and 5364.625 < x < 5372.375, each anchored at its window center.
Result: 1.0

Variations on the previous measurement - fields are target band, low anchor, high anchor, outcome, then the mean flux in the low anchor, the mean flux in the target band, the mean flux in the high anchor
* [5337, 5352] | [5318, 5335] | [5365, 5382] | 0.21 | 18.3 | 18.1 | 18.5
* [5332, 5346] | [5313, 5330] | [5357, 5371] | 0.66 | 18.8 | 18.2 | 19.6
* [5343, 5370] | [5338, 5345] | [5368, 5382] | -1.33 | 18.1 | 19.2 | 18.6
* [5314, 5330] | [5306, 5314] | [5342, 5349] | 0.63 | 20.3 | 18.6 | 17.7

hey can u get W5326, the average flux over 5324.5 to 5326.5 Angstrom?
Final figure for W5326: 17.5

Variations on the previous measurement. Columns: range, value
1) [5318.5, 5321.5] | 19.5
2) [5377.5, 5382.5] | 18.3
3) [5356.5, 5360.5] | 21.9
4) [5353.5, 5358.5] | 21.4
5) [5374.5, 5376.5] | 19.6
